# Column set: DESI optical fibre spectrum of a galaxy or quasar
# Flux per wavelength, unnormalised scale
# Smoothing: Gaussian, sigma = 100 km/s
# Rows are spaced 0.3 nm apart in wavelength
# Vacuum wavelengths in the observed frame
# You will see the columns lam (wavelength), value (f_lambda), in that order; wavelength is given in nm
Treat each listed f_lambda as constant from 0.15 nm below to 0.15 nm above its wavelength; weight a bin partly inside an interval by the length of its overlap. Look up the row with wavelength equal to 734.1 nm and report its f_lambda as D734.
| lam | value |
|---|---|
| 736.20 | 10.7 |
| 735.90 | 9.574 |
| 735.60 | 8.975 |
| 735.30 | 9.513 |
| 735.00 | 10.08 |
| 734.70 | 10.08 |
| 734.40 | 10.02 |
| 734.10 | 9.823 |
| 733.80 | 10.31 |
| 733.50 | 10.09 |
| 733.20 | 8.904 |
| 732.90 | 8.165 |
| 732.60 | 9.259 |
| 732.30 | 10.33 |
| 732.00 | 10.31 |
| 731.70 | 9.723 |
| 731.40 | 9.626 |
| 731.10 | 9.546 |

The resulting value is 9.823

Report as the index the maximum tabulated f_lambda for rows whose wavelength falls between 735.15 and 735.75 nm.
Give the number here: 9.513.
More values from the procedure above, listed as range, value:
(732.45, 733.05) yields 9.259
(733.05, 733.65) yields 10.09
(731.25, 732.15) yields 10.31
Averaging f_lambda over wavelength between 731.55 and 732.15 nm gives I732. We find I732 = 10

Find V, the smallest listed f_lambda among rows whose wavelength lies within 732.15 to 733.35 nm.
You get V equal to 8.165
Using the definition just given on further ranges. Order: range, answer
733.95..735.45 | 9.513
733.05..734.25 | 8.904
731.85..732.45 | 10.31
